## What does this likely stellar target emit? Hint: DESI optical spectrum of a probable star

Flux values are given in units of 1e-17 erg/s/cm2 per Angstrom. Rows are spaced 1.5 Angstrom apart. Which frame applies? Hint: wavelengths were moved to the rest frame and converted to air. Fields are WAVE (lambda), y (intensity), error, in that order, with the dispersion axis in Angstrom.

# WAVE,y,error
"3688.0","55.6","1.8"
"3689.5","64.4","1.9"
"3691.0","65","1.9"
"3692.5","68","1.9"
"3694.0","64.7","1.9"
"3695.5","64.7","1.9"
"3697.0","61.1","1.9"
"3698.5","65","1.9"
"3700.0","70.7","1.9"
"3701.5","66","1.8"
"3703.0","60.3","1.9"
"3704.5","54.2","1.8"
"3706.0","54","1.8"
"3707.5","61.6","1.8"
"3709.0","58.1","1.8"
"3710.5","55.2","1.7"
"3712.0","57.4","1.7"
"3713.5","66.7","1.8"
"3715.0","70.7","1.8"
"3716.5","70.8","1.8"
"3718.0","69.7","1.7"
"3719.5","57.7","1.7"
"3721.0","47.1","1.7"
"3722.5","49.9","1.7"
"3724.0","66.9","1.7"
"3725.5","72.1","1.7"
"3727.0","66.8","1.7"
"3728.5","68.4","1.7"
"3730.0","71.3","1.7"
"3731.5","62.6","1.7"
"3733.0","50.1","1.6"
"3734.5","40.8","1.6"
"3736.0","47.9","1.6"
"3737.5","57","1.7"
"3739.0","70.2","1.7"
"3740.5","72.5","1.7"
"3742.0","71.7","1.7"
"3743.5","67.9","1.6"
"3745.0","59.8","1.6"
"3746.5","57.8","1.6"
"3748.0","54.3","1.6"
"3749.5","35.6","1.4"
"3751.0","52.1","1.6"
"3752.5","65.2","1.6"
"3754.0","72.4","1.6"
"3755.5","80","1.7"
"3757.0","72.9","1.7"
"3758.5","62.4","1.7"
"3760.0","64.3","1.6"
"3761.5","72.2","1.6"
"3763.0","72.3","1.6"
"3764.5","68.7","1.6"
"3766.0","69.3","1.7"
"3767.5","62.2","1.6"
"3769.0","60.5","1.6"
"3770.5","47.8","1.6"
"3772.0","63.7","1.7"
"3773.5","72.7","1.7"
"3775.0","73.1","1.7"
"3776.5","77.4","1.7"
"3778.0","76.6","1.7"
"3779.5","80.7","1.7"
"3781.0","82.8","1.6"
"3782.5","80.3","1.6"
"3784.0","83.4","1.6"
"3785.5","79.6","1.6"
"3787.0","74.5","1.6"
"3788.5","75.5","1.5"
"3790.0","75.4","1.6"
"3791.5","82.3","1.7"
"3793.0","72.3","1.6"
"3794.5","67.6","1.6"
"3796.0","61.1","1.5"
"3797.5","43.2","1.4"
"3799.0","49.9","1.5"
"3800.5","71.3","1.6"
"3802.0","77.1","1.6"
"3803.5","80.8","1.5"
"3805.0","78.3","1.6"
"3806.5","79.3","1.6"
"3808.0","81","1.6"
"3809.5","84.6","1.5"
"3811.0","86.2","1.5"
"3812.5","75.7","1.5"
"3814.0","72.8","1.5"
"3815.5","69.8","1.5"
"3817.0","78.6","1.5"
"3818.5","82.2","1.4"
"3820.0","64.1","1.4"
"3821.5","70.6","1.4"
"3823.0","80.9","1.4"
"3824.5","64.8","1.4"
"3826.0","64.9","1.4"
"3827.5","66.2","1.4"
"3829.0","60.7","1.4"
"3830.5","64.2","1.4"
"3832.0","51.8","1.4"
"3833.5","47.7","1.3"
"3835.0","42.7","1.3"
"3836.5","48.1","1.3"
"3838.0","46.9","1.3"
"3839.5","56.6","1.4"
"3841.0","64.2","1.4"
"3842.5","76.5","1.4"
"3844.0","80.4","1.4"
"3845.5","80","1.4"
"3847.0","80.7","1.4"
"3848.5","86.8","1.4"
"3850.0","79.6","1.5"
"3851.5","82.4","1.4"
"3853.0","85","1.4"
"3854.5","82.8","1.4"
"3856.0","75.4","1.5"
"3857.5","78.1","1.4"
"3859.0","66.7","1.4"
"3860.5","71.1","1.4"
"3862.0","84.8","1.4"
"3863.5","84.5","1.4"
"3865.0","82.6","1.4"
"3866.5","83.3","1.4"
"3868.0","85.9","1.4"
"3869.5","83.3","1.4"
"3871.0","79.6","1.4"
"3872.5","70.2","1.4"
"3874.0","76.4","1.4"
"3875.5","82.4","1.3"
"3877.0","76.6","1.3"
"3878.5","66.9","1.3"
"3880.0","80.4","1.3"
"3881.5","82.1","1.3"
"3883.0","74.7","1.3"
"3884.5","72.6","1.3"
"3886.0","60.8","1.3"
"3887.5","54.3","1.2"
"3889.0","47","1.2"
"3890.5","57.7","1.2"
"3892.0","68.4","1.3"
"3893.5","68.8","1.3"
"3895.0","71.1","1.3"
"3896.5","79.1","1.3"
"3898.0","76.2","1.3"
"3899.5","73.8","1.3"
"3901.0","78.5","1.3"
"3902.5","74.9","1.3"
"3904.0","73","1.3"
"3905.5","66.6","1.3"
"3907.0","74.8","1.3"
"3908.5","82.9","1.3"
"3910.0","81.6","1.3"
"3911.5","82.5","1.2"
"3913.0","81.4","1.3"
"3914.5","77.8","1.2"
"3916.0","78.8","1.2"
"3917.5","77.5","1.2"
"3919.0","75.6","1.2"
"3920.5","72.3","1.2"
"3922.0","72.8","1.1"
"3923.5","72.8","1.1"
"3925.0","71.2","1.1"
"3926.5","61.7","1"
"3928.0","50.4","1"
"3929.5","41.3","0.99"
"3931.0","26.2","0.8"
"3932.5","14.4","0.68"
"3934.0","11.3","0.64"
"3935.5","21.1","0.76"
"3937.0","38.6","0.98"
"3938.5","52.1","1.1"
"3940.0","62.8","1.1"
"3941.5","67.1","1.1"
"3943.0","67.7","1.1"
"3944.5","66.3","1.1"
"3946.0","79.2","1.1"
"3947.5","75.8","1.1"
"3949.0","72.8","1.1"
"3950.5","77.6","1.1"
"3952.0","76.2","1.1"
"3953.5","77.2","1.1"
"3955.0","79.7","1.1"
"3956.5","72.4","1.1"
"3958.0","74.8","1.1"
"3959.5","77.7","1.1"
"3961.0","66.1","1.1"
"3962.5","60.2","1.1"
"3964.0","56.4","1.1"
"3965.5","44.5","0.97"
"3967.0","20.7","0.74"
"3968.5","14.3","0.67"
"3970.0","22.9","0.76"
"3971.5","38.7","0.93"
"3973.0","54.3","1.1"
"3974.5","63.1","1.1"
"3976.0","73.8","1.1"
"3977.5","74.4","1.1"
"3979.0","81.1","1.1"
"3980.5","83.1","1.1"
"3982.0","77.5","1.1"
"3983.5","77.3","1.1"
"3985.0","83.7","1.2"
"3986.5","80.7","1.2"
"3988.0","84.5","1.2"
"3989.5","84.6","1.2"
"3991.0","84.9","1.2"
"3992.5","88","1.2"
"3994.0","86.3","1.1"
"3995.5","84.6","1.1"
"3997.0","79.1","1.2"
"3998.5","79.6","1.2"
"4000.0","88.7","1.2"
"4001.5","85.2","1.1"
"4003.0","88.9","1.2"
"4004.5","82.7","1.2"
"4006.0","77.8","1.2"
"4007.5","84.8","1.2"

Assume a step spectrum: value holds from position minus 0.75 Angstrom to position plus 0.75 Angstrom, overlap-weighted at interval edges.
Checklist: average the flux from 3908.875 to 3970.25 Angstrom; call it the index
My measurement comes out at 60.8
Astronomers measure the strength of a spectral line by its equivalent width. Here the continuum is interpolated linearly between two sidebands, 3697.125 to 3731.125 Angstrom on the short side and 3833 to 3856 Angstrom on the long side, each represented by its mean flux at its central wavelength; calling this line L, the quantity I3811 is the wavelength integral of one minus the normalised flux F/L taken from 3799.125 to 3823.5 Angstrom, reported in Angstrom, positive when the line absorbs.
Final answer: -3.0 Angstrom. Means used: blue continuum 62.7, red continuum 69.8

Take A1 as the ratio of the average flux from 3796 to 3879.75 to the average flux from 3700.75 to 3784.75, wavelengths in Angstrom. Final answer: 1.1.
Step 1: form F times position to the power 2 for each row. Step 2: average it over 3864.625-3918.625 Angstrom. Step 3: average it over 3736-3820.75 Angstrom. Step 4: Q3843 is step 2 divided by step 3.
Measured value 1.1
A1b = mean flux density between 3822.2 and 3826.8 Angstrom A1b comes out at 70.2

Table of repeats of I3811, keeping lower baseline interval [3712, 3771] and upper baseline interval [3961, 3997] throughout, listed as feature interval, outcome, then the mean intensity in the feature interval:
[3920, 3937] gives 5.0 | 46.1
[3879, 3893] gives -0.3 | 66.5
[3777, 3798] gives -3.6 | 74.4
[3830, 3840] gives 2.1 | 50.7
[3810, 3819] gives -1.9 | 77.6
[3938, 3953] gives -1.0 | 70.2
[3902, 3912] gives -1.7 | 76.5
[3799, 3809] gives -1.9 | 76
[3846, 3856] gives -2.8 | 82.2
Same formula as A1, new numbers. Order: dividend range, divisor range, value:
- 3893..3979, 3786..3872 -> 0.87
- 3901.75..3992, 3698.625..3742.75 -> 1.05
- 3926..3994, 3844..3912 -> 0.81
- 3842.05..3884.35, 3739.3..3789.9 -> 1.15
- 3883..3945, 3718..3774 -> 1.02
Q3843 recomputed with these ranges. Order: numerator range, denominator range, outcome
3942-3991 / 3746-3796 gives 1.07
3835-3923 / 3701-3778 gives 1.27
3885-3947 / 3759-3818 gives 0.94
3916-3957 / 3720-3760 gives 1.10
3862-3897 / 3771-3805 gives 1.06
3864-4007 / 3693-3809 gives 1.15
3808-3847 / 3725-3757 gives 1.15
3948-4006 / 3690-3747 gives 1.31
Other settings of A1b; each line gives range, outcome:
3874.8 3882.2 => 77.6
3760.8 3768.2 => 69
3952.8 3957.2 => 76.5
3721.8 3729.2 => 64.9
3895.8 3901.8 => 76.9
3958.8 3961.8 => 71.6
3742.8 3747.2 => 61.8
